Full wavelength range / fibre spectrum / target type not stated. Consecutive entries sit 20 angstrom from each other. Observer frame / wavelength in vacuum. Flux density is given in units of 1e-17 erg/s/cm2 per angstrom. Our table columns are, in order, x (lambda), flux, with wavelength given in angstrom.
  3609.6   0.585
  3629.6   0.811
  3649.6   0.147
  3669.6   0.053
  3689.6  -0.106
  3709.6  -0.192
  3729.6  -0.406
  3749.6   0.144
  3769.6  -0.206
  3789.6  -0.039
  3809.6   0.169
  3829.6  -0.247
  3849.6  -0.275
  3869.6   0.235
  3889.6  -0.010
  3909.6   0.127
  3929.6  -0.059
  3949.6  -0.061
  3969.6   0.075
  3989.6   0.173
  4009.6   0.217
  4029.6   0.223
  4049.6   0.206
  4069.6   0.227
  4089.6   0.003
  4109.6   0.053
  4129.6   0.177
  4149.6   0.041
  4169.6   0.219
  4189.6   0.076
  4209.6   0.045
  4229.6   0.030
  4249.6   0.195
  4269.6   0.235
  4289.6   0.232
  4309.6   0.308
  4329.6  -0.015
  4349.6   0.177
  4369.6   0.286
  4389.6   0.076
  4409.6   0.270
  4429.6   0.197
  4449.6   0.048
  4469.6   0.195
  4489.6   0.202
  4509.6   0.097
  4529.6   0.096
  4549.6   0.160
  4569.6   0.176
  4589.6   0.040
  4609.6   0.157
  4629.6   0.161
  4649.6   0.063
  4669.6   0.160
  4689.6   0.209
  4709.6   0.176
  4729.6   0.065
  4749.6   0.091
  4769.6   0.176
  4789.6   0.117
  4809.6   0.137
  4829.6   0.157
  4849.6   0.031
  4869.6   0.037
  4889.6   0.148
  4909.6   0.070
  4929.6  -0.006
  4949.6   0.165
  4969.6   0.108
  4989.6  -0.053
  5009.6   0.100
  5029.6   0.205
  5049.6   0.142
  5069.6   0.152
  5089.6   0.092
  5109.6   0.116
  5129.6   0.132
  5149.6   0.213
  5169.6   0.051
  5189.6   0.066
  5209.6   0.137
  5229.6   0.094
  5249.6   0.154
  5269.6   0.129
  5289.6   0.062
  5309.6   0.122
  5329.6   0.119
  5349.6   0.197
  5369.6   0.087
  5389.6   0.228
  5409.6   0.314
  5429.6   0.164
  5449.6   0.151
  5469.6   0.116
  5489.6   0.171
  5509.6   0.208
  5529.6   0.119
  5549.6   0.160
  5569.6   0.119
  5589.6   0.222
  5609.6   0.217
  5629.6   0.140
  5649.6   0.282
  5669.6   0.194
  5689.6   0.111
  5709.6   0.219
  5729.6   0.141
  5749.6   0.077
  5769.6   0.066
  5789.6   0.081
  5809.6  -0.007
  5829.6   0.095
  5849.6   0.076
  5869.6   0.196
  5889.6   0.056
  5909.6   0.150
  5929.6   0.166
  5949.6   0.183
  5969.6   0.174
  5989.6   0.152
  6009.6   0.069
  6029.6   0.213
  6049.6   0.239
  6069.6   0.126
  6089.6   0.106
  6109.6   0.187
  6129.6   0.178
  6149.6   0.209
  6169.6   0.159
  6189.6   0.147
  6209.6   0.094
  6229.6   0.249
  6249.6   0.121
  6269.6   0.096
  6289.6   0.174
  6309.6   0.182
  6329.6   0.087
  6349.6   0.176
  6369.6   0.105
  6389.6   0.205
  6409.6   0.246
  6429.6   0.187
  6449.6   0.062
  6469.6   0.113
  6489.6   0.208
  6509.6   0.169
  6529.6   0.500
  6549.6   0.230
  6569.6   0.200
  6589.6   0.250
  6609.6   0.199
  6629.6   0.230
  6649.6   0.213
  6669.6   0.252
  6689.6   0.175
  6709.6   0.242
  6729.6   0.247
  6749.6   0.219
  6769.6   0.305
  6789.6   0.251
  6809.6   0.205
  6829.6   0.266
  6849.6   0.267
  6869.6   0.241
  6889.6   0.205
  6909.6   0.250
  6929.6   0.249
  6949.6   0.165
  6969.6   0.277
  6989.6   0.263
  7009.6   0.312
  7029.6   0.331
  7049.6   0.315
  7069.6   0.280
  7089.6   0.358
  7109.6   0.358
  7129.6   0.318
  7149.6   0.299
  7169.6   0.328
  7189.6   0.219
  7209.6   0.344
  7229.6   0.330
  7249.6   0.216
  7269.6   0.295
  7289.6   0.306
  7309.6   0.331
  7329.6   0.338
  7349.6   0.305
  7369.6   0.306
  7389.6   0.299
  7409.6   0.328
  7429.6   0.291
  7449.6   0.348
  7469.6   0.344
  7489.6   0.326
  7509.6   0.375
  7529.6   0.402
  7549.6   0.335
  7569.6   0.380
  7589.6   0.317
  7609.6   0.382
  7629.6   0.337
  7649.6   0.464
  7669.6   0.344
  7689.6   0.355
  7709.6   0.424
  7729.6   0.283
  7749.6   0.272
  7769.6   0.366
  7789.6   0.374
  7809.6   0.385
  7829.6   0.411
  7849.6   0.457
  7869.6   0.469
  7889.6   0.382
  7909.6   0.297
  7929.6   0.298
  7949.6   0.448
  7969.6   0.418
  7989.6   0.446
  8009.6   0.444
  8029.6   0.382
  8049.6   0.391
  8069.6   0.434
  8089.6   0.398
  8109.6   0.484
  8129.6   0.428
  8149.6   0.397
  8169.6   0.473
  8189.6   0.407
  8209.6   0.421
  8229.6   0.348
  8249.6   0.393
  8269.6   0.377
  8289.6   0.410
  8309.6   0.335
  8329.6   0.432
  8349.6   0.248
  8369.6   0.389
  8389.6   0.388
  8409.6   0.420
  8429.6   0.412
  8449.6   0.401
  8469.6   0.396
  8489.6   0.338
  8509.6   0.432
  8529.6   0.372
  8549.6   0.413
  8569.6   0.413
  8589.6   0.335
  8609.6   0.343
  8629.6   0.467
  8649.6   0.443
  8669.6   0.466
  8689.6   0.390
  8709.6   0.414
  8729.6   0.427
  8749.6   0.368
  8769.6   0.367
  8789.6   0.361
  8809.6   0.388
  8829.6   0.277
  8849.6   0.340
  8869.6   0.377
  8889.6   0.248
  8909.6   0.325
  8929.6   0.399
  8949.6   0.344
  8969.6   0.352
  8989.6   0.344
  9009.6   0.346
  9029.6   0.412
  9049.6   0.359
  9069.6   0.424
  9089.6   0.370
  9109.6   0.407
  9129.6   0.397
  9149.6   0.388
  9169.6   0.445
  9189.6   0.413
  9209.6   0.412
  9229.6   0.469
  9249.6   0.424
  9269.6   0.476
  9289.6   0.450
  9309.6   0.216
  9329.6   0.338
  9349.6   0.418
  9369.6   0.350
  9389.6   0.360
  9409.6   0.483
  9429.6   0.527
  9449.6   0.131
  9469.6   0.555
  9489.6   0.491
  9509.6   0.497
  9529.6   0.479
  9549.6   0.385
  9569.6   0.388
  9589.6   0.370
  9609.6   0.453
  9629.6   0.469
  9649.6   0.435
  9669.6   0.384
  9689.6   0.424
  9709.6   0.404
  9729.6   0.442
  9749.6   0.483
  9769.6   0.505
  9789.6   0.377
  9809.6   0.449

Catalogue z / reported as 0.750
